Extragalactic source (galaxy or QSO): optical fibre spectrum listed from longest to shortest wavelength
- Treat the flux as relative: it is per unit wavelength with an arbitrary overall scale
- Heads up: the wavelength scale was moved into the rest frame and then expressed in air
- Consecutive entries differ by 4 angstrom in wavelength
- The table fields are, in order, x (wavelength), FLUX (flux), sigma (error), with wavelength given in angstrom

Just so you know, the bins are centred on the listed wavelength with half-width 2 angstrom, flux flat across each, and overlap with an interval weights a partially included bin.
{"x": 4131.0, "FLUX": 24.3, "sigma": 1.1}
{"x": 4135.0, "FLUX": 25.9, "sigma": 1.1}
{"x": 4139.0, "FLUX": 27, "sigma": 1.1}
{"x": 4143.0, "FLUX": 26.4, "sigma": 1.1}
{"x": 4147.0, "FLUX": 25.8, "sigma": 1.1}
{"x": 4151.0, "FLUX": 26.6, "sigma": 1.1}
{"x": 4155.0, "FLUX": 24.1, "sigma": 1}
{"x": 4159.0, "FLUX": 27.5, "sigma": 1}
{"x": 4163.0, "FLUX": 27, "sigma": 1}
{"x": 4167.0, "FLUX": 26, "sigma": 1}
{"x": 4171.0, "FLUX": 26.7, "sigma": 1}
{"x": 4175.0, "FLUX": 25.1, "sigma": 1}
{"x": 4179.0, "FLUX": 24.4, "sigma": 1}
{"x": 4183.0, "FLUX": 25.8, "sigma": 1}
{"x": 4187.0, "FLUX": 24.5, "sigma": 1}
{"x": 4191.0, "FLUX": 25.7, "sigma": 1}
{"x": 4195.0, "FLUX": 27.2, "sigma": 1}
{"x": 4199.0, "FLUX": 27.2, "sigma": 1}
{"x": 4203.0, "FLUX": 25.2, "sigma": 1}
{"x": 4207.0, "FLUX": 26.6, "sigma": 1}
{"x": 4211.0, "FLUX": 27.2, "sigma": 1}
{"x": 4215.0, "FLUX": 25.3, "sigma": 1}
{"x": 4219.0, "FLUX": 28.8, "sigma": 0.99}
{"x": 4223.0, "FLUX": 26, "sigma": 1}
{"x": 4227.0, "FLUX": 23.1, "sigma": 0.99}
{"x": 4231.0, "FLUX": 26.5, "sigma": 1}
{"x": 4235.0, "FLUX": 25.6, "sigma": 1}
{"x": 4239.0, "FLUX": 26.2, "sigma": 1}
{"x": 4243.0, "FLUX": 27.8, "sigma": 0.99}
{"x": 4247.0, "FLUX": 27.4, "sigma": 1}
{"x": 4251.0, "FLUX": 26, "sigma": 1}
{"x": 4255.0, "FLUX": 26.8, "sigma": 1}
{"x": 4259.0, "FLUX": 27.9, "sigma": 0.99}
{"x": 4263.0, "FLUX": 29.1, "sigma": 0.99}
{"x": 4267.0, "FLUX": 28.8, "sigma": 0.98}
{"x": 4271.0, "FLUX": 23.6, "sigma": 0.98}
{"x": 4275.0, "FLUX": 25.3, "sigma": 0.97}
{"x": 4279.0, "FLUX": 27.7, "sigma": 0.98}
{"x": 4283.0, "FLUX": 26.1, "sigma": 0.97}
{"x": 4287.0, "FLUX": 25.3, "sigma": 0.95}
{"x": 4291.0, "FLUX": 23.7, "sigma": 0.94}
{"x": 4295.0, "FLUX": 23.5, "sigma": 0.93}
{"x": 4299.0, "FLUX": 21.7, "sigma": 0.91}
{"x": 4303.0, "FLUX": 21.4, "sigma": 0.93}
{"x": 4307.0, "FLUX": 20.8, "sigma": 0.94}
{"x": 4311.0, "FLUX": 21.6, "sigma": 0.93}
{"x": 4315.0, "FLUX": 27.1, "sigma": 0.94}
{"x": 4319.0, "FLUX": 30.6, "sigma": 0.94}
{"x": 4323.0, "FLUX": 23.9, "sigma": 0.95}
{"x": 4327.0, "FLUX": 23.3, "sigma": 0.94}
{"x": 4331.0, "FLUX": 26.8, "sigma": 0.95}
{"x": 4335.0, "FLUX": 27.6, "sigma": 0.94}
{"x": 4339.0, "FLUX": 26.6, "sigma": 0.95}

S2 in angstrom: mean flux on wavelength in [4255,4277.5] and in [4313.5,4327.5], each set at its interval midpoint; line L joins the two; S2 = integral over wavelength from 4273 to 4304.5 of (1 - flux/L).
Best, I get 2.8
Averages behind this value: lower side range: 26.9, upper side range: 26.5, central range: 24.4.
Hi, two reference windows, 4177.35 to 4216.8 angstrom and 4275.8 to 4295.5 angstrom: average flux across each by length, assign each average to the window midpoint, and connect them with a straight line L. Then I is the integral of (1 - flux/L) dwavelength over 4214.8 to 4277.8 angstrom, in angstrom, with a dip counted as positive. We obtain -2.3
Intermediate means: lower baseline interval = 25.9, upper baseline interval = 25.4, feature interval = 26.6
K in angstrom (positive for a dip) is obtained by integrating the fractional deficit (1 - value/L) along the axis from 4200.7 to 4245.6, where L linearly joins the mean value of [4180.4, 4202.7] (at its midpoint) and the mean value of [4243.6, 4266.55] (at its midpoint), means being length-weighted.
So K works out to 0.9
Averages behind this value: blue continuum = 26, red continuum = 27.6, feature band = 26.2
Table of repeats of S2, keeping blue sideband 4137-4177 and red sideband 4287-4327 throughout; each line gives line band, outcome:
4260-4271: -1.5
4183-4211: -0.6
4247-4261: -1.3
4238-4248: -0.9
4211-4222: -0.7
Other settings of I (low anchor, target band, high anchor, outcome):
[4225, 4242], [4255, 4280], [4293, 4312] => -3.52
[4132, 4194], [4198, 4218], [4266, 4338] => -0.63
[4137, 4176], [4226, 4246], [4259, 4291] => 0.26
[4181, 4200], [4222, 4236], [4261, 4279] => 0.62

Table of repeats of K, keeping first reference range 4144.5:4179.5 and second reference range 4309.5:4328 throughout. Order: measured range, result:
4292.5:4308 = 2.2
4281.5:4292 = 0.2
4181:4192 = 0.3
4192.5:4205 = -0.3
